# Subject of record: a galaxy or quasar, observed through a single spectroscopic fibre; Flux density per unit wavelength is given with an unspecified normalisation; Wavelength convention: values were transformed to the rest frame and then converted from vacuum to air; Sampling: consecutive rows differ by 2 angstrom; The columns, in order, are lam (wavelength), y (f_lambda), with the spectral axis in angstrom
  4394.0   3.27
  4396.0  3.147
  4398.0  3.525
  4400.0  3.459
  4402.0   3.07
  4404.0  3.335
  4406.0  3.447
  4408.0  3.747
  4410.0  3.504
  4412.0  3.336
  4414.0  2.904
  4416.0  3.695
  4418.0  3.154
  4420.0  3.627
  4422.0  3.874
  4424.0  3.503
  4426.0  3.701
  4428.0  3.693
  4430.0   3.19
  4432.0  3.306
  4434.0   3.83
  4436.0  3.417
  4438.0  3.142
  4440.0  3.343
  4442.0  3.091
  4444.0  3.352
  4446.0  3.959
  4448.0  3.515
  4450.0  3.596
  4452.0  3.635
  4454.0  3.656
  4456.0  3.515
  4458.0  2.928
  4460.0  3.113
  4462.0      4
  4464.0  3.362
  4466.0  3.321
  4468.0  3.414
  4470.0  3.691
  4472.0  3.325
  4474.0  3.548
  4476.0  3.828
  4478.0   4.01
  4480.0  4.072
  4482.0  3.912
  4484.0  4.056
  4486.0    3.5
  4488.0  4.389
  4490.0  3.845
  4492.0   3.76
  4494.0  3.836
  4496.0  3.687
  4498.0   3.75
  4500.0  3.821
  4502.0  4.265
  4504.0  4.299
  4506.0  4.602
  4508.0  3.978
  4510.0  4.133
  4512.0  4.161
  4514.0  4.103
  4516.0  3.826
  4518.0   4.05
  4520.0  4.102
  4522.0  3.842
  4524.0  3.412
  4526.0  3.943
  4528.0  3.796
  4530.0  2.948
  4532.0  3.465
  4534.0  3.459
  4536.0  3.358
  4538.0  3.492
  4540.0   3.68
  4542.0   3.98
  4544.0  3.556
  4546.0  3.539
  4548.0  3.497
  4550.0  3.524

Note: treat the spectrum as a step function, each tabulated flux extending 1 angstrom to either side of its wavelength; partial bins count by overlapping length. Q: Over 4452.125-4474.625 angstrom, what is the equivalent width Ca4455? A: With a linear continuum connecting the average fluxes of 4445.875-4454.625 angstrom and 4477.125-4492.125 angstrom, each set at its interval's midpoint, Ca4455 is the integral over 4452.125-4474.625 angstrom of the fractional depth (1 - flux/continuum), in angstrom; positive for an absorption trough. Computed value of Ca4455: 1.9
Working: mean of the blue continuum 3.64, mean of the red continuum 3.95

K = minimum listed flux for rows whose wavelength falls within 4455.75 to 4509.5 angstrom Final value 2.928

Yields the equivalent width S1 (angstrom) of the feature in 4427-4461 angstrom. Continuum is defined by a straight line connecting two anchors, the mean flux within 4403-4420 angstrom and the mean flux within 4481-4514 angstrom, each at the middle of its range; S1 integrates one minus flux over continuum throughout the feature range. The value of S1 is 1.9 angstrom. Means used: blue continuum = 3.4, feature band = 3.43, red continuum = 4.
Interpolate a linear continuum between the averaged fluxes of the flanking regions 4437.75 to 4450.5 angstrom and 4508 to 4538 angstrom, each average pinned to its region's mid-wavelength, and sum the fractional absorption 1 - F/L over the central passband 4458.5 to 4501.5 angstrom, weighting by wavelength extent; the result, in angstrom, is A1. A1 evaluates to -1.66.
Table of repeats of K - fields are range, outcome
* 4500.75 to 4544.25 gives 2.948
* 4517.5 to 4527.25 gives 3.412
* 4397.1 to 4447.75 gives 2.904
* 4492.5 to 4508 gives 3.687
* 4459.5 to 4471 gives 3.113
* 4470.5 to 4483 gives 3.325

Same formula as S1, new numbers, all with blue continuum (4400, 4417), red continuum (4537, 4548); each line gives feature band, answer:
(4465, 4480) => -0.5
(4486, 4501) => -1.3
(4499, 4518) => -3.0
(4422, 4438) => -0.4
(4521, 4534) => 0.2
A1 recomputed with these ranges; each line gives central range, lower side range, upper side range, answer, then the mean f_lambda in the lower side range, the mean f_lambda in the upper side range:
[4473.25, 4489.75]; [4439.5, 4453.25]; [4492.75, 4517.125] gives -0.4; 3.51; 4.04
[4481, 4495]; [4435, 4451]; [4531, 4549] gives -1.7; 3.43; 3.56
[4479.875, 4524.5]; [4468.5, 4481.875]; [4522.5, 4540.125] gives -4.3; 3.74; 3.51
